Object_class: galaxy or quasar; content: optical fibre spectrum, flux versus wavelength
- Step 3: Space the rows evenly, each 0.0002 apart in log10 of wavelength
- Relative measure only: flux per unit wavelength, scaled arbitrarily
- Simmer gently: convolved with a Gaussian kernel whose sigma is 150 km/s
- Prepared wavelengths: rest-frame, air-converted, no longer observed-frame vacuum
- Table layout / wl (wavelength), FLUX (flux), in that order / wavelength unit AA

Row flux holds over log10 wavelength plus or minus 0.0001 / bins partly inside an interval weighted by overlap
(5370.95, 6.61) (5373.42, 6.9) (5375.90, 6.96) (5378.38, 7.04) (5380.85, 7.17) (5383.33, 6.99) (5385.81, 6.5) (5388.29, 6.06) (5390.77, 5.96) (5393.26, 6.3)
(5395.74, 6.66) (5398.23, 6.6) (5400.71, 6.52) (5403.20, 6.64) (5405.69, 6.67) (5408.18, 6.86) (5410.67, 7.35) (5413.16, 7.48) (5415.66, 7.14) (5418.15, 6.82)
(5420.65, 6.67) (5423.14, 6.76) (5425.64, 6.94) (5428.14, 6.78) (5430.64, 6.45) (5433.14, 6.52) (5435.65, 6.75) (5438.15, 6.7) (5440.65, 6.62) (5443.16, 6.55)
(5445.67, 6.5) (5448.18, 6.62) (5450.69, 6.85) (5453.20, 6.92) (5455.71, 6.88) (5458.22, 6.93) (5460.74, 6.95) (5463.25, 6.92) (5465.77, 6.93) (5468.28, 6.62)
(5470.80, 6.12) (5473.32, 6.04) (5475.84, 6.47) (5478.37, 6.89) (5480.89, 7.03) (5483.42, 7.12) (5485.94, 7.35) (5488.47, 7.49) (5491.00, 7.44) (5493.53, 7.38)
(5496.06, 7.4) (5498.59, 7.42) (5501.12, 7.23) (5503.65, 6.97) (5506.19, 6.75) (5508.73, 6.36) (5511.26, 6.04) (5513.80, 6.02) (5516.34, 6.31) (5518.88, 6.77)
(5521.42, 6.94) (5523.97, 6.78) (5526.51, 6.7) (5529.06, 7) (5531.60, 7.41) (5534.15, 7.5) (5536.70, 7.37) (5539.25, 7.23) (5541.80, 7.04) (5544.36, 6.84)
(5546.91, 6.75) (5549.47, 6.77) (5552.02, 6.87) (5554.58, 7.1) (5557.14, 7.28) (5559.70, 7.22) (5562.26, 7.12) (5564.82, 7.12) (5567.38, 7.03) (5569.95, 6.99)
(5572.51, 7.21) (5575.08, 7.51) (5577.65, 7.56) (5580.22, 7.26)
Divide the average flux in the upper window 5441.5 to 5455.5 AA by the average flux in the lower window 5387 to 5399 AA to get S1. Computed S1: 1.06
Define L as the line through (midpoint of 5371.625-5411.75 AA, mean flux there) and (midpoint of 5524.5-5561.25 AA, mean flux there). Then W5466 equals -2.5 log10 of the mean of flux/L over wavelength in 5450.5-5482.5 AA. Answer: 0.02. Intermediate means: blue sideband 6.69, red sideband 7.07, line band 6.73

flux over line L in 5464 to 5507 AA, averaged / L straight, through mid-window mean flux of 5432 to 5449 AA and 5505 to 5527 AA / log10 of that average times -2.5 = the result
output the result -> -0.07 mag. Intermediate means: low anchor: 6.61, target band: 6.98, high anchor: 6.51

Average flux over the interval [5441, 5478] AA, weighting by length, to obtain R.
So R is 6.67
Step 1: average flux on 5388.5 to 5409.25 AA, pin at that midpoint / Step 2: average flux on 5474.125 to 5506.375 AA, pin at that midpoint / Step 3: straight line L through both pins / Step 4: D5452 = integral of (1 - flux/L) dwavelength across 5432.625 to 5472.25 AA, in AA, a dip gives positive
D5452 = 1.0 AA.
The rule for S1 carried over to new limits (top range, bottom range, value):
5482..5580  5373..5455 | 1.05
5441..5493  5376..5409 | 1.03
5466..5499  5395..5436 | 1.02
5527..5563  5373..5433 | 1.05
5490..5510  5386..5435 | 1.06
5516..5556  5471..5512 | 1.00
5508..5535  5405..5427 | 0.96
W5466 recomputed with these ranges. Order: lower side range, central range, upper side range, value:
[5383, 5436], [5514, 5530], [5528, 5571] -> 0.05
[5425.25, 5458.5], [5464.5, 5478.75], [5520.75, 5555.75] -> 0.05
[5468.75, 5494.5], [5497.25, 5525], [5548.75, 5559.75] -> 0.04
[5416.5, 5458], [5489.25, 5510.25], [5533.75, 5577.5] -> -0.03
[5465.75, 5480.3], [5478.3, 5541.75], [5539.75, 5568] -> -0.04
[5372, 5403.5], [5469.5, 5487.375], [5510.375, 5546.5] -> 0.01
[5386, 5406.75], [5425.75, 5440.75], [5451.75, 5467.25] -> 0.01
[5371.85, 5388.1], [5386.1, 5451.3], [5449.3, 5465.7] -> 0.03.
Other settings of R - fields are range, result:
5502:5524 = 6.55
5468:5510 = 6.95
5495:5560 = 6.92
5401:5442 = 6.81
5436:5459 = 6.73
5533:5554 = 7.04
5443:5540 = 6.88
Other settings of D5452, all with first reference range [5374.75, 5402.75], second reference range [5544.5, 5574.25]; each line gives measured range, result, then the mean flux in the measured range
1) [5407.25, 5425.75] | -0.90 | 7.01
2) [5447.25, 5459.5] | -0.13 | 6.85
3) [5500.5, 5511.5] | 0.34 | 6.7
